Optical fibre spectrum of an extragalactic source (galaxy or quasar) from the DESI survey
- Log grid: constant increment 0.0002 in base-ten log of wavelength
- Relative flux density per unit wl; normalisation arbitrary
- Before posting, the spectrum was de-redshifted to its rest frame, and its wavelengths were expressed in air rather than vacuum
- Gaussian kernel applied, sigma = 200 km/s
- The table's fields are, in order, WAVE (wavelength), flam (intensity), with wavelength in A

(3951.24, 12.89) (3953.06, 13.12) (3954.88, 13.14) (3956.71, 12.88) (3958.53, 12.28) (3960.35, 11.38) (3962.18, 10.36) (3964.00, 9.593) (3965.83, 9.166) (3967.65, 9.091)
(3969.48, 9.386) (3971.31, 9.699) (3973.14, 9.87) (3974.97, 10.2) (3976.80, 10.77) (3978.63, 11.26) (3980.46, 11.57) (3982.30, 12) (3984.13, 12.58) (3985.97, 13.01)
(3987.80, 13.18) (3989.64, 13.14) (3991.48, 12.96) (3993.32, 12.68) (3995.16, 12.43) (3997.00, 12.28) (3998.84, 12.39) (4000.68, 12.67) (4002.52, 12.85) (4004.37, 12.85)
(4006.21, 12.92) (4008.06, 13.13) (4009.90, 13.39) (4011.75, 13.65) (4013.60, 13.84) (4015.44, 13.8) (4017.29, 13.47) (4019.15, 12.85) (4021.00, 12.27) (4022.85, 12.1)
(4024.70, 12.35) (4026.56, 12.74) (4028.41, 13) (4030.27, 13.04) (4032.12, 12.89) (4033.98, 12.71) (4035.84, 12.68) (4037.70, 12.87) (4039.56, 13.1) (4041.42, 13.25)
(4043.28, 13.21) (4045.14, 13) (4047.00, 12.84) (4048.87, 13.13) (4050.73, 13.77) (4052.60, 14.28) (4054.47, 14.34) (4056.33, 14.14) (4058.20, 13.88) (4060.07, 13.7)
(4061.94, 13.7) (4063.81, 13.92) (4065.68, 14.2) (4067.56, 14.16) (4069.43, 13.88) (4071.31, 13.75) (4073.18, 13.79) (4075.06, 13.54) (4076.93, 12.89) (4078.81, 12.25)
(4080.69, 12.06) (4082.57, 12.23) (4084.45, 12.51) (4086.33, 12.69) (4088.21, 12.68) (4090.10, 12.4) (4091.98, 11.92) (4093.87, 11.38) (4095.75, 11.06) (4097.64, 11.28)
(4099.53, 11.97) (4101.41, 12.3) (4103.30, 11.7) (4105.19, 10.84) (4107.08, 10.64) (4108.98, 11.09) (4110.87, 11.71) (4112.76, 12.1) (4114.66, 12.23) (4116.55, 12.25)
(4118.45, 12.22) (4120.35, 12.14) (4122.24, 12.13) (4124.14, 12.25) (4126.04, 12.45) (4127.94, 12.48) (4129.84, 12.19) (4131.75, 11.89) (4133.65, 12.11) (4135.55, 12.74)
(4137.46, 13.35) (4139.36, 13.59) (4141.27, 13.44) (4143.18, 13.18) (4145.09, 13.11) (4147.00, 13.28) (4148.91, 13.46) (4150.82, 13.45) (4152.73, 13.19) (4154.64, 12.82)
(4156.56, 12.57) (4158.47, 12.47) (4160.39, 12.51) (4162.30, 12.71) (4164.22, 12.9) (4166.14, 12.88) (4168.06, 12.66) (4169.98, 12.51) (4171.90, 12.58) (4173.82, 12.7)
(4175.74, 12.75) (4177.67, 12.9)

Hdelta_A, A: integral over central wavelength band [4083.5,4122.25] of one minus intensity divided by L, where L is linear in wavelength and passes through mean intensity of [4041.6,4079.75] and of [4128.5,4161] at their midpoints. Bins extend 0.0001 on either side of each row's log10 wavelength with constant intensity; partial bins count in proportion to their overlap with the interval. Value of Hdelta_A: 4.1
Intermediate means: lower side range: 13.6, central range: 11.9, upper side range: 12.9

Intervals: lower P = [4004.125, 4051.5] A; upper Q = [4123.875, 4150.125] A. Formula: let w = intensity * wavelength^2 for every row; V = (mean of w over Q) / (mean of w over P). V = 1.04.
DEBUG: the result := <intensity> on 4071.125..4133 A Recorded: 12.1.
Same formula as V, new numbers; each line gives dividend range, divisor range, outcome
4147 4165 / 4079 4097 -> 1.10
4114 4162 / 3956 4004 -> 1.19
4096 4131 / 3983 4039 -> 0.97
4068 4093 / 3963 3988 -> 1.26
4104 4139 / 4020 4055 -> 0.97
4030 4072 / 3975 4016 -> 1.10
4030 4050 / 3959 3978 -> 1.34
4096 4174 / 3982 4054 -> 1.01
